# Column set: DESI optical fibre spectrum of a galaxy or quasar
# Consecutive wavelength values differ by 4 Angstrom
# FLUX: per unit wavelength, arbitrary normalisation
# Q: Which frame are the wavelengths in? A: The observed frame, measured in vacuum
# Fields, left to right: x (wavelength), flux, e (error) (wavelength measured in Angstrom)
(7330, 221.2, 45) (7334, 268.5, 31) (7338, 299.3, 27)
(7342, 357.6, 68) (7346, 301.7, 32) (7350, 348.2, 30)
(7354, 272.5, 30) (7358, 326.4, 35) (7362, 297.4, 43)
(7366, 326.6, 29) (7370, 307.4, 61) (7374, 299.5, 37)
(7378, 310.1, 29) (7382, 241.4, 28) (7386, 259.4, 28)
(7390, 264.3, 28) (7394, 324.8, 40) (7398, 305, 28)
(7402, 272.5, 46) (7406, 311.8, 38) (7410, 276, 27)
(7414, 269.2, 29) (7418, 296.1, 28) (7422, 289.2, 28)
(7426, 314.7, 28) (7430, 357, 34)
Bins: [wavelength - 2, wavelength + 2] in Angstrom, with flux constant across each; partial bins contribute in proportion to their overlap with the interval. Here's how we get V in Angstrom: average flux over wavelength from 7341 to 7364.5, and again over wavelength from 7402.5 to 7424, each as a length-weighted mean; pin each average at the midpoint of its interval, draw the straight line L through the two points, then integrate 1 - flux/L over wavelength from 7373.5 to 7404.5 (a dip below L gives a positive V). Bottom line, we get 1.5 Angstrom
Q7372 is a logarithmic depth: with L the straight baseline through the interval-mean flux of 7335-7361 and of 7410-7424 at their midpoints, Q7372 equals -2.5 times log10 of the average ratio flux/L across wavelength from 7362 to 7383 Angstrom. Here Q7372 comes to 0.02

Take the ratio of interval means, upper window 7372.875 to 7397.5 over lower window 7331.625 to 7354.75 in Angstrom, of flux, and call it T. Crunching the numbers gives 0.9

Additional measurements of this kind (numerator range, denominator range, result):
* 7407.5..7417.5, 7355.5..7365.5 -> 0.89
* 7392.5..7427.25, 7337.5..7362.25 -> 0.93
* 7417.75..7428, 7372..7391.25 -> 1.09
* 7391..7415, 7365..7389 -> 1.02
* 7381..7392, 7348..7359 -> 0.81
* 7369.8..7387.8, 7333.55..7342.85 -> 0.91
